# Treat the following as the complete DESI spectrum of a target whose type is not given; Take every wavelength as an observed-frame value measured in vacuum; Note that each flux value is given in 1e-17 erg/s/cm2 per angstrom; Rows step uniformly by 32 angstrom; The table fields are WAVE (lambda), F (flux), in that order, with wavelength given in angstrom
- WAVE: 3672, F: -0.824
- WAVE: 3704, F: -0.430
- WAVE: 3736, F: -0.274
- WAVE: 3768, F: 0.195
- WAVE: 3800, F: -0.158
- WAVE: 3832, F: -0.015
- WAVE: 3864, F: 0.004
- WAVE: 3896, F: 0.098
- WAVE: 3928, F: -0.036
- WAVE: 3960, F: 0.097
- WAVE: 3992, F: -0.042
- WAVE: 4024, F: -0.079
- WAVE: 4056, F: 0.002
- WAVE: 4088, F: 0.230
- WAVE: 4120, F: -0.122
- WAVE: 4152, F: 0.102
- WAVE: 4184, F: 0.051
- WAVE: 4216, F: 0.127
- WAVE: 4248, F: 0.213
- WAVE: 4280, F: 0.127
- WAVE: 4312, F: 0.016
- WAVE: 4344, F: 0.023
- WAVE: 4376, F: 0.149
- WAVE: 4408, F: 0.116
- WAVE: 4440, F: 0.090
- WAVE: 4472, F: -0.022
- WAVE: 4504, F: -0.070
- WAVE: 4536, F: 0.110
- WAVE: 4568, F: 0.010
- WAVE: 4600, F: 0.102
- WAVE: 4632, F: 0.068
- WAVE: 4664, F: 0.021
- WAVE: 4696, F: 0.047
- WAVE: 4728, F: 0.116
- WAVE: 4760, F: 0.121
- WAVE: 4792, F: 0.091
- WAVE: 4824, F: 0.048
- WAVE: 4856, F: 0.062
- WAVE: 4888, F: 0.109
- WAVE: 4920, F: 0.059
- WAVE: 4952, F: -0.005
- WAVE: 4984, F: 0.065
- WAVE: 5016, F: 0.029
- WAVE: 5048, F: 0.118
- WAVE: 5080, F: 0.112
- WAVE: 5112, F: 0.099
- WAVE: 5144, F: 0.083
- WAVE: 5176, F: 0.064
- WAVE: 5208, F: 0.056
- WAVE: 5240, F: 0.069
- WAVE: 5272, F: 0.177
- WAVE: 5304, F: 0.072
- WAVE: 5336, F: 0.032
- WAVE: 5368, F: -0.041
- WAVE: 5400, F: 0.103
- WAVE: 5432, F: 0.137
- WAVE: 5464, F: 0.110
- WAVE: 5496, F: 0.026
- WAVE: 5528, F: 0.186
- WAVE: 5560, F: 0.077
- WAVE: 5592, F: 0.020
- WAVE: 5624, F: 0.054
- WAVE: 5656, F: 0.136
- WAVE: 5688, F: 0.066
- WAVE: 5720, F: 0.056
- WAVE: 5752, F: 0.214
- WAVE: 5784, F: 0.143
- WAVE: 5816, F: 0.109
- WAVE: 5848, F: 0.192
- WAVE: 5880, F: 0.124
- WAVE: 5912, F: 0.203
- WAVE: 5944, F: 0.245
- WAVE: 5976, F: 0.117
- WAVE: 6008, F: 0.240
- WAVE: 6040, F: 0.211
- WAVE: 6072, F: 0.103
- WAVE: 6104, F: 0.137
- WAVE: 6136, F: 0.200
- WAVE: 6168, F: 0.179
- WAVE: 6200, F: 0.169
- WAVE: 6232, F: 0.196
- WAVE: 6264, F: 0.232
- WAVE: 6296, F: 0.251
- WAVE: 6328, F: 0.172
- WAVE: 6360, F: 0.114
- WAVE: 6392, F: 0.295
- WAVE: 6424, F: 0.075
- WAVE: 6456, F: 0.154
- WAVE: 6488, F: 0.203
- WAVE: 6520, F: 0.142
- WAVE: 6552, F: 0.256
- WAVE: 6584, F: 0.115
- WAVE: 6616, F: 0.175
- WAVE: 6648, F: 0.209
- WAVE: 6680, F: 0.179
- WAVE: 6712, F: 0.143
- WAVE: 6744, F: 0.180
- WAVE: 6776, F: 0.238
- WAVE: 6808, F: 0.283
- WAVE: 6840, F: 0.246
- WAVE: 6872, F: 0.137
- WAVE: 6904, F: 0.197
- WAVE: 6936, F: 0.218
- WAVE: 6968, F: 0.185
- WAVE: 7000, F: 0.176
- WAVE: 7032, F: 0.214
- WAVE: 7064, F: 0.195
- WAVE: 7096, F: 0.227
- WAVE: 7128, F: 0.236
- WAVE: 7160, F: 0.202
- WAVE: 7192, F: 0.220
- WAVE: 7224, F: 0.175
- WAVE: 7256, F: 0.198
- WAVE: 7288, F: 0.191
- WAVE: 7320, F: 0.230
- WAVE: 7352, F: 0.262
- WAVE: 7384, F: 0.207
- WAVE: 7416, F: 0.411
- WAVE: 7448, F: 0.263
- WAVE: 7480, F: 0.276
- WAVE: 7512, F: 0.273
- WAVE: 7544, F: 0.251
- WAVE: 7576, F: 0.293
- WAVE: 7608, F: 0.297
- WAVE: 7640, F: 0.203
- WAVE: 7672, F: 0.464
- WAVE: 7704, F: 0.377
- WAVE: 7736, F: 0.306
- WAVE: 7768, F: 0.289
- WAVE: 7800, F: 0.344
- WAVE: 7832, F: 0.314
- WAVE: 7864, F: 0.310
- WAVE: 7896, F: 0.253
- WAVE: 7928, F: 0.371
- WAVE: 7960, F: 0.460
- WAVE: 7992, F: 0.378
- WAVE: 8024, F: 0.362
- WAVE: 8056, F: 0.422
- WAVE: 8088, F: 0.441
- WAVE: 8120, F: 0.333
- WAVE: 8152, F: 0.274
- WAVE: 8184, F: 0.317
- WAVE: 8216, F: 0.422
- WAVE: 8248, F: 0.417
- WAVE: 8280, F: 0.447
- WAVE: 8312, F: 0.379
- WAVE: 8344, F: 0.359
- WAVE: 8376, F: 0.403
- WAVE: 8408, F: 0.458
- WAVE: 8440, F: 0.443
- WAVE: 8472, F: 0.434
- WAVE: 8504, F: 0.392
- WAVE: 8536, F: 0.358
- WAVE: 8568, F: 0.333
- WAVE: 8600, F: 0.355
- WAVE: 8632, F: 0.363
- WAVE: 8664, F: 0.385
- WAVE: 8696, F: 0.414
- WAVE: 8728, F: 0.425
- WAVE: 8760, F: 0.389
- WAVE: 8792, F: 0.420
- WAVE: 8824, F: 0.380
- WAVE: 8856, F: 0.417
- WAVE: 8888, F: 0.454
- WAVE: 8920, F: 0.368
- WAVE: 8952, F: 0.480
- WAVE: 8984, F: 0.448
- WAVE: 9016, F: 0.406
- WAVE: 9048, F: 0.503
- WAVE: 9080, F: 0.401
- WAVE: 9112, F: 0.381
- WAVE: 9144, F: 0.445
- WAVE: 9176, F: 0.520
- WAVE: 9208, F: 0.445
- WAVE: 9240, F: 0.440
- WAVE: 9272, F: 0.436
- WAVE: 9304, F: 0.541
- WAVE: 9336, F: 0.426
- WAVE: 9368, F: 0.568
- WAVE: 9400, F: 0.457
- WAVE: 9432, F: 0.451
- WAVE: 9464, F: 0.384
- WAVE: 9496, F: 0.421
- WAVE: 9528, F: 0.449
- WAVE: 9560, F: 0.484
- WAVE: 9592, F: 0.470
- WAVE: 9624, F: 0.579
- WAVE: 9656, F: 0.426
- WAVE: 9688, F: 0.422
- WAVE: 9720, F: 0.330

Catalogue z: 0.99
